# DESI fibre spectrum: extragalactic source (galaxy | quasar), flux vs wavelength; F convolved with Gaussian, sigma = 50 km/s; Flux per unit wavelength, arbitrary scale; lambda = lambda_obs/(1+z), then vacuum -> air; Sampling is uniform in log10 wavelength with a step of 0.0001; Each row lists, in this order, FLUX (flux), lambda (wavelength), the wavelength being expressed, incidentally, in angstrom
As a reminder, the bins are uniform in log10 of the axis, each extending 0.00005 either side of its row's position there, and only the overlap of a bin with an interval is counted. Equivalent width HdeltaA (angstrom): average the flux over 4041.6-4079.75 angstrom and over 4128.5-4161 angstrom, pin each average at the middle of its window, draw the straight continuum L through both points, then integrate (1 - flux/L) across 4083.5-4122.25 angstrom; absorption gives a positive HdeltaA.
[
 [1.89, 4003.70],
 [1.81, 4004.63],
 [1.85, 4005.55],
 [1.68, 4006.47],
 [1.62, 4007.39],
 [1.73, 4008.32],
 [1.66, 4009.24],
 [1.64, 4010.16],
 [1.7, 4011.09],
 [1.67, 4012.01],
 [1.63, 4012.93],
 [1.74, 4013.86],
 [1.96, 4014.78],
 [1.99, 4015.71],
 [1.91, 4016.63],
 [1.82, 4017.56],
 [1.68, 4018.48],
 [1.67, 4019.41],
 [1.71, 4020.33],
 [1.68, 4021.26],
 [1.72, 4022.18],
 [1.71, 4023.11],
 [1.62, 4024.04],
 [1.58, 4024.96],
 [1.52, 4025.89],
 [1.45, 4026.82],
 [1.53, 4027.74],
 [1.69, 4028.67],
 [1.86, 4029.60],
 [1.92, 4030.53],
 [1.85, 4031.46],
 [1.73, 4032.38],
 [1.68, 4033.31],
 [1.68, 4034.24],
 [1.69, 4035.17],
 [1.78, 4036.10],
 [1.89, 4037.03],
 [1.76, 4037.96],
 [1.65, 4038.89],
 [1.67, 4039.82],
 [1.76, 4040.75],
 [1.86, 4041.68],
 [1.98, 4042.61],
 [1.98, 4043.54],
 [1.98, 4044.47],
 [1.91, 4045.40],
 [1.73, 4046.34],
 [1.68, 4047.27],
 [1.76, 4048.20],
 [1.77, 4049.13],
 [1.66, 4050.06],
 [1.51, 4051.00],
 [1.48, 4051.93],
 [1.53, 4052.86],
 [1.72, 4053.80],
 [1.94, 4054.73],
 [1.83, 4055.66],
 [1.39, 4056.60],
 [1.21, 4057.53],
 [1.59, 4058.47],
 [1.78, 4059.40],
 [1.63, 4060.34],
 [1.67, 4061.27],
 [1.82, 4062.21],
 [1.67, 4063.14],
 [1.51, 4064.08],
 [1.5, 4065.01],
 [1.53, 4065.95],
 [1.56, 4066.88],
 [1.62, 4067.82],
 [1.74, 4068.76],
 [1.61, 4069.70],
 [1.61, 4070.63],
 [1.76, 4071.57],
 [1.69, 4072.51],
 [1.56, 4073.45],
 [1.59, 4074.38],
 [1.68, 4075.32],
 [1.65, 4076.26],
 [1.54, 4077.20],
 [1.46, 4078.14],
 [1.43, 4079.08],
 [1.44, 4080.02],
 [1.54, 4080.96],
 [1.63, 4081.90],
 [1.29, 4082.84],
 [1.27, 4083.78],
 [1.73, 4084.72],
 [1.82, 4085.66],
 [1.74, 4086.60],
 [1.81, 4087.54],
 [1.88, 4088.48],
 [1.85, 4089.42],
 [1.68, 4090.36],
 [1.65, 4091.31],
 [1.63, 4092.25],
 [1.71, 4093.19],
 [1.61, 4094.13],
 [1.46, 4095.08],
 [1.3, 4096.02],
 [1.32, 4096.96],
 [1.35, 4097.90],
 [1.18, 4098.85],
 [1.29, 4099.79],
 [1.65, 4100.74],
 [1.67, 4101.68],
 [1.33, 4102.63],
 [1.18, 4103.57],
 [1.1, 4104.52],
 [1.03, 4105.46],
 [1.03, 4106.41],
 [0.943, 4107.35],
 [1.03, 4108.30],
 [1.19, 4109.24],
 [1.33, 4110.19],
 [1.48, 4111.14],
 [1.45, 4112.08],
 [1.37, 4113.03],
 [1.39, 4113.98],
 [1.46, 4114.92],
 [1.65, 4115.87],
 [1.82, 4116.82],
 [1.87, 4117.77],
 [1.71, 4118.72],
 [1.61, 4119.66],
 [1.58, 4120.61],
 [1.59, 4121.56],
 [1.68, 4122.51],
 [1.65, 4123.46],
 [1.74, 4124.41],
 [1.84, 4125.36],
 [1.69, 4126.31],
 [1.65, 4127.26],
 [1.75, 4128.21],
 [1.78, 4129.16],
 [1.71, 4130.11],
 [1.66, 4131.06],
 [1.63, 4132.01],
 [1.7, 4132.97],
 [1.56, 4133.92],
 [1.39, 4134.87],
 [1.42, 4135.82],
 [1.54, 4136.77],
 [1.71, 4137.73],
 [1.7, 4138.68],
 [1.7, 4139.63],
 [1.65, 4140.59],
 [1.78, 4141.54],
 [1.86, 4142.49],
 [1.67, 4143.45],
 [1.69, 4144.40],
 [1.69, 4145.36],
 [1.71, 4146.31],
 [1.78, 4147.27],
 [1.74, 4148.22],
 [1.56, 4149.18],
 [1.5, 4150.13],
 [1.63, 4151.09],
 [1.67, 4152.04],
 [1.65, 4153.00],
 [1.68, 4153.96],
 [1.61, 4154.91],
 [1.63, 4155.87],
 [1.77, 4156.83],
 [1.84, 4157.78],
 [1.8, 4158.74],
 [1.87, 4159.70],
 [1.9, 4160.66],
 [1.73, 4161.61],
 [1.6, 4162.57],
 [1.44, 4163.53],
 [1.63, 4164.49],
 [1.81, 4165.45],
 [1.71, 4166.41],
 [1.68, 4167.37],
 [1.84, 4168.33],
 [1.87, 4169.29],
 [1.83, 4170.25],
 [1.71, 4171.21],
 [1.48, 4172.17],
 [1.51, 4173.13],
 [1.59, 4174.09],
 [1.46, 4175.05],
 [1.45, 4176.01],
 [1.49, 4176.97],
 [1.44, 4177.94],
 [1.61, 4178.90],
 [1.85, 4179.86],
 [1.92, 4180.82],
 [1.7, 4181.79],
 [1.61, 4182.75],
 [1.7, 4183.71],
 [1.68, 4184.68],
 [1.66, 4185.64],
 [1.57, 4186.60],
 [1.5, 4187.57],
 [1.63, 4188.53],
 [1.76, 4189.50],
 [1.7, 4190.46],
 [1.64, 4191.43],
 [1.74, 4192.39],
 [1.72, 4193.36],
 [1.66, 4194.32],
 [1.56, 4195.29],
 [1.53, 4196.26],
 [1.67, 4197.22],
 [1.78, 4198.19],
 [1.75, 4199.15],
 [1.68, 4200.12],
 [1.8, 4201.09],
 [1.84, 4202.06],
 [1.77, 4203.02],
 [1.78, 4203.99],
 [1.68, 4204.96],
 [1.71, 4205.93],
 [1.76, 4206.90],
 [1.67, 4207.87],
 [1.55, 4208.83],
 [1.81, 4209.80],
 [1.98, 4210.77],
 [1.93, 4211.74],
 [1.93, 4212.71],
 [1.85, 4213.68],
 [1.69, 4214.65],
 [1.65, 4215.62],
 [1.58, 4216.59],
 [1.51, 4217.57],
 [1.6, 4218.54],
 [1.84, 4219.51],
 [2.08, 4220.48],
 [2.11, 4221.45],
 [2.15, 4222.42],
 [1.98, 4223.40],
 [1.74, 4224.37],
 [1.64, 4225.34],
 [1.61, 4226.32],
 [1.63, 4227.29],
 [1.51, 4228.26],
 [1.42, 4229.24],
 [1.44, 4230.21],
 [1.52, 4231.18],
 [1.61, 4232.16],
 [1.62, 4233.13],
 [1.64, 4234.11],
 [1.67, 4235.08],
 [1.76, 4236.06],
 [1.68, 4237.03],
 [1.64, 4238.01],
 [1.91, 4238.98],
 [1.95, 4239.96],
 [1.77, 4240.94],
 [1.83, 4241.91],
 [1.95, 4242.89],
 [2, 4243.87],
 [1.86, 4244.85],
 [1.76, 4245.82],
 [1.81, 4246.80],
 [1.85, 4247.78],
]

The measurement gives 4.3 angstrom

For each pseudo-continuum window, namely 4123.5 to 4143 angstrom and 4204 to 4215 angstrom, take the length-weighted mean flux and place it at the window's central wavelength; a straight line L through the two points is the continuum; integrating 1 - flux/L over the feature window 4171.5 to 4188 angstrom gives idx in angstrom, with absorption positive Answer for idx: 1.3 angstrom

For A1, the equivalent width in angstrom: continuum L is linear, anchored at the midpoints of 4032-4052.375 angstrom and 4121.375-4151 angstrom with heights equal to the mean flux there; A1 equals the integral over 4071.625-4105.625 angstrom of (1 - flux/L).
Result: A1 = 3.7 angstrom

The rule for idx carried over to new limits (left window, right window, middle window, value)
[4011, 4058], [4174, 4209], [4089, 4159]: 5.2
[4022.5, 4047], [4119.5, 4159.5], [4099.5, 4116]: 3.8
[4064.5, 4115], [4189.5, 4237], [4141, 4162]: -1.5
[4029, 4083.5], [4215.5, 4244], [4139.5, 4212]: 0.9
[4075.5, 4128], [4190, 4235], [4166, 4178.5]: 0.2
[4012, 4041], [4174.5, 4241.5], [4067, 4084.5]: 1.6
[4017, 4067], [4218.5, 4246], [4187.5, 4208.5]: 0.6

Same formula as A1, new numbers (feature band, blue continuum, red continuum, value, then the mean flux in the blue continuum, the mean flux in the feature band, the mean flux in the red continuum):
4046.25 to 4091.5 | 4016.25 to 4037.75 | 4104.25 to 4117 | -3.77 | 1.71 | 1.63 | 1.3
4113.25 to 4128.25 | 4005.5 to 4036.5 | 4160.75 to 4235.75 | 0.37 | 1.71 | 1.66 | 1.69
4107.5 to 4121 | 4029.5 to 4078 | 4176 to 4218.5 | 1.68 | 1.69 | 1.48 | 1.69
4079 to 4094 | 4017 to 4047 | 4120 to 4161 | 0.66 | 1.74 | 1.64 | 1.68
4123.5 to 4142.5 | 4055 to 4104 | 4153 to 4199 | -0.48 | 1.57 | 1.67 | 1.67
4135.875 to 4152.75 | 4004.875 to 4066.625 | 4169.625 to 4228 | 0.33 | 1.71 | 1.67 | 1.71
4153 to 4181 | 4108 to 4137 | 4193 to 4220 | -0.35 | 1.58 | 1.68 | 1.72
